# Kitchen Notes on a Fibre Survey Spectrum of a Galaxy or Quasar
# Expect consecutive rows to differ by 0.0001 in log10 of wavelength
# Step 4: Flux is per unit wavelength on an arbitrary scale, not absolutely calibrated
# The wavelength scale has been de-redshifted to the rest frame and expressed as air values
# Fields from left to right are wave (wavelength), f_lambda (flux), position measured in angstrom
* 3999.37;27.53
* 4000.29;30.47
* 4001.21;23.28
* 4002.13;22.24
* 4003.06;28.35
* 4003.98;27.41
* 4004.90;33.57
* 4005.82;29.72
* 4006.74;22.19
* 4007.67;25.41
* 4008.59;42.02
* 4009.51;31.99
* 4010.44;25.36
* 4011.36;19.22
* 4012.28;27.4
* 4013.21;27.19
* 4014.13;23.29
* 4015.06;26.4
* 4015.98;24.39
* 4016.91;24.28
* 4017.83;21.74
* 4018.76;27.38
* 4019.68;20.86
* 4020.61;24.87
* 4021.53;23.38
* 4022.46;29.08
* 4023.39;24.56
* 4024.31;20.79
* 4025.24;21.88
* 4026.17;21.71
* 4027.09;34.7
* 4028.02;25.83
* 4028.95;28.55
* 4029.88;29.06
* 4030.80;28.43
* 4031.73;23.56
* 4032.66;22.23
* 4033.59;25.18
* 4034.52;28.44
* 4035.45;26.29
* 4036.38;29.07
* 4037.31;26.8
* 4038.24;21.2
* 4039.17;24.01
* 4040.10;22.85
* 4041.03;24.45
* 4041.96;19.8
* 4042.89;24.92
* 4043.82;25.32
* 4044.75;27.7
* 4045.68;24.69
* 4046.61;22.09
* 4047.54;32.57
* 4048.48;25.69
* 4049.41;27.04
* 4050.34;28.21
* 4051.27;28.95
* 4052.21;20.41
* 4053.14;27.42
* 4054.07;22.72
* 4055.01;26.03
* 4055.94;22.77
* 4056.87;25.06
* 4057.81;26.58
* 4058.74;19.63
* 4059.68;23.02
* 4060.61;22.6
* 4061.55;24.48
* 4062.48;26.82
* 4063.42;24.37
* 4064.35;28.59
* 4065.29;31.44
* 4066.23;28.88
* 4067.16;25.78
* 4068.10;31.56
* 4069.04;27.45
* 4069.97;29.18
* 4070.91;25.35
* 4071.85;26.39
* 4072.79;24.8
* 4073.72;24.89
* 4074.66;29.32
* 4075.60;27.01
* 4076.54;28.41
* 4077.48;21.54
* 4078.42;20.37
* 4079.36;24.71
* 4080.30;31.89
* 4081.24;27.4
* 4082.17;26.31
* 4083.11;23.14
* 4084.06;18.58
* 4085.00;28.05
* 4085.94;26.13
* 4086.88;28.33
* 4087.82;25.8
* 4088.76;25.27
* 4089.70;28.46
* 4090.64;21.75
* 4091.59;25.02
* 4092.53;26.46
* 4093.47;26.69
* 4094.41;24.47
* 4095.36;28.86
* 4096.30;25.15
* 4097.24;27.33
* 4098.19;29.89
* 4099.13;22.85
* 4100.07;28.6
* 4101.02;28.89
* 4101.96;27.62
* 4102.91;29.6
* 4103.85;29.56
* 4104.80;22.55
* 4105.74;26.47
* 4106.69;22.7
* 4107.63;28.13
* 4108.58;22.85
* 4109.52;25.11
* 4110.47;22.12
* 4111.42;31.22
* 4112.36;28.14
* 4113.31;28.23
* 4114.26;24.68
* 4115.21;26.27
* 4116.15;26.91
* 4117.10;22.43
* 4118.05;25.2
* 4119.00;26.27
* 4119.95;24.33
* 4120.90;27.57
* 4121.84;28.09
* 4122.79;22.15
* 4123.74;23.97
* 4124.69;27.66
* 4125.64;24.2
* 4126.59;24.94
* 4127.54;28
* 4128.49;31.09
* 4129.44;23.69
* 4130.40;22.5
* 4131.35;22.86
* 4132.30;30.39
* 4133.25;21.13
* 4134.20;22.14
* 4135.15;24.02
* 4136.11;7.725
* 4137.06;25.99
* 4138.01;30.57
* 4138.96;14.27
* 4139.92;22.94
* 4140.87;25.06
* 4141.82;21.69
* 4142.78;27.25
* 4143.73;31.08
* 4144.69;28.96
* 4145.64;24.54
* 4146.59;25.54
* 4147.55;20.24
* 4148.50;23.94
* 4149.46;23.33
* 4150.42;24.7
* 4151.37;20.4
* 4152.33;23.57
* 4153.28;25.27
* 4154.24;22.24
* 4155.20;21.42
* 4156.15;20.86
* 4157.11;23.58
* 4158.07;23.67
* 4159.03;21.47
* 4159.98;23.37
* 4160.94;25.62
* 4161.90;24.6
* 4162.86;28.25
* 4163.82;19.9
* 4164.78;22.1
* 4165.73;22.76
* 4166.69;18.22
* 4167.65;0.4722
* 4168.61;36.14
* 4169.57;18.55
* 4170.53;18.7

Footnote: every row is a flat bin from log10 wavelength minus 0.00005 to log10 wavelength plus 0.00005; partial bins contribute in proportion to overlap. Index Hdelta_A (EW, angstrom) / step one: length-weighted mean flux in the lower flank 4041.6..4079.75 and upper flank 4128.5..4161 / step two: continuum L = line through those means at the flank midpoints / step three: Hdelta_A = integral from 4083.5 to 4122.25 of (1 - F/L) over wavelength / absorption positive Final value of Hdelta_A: -2.4 angstrom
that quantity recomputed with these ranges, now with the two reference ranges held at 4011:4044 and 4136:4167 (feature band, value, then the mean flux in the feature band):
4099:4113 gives -1.5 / 26.5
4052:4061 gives 0.3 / 23.7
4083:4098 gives -1.0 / 25.7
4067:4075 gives -0.9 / 27.2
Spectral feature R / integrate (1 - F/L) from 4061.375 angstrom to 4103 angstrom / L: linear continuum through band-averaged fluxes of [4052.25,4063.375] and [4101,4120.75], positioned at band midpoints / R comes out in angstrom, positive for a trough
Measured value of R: -2.5 angstrom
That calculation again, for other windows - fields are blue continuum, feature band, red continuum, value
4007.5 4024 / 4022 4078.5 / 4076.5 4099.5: 0.2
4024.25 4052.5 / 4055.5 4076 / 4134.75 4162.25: -0.9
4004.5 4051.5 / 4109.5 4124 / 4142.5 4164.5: -0.7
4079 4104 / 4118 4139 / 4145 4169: -0.1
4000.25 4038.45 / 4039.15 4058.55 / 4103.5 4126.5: 0.6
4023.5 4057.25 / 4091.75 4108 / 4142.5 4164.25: -1.3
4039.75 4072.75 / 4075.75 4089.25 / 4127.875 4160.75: -0.2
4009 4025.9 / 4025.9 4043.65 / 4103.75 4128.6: -0.6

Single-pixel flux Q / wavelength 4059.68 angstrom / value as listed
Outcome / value 23.02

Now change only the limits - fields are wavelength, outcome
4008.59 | 42.02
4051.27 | 28.95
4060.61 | 22.6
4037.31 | 26.8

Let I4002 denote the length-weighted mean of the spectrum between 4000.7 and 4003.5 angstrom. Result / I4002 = 24.7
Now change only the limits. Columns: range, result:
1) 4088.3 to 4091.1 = 25.2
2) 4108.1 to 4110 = 24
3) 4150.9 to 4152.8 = 21.9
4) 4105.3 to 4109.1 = 25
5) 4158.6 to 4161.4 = 23.6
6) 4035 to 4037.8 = 27.3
